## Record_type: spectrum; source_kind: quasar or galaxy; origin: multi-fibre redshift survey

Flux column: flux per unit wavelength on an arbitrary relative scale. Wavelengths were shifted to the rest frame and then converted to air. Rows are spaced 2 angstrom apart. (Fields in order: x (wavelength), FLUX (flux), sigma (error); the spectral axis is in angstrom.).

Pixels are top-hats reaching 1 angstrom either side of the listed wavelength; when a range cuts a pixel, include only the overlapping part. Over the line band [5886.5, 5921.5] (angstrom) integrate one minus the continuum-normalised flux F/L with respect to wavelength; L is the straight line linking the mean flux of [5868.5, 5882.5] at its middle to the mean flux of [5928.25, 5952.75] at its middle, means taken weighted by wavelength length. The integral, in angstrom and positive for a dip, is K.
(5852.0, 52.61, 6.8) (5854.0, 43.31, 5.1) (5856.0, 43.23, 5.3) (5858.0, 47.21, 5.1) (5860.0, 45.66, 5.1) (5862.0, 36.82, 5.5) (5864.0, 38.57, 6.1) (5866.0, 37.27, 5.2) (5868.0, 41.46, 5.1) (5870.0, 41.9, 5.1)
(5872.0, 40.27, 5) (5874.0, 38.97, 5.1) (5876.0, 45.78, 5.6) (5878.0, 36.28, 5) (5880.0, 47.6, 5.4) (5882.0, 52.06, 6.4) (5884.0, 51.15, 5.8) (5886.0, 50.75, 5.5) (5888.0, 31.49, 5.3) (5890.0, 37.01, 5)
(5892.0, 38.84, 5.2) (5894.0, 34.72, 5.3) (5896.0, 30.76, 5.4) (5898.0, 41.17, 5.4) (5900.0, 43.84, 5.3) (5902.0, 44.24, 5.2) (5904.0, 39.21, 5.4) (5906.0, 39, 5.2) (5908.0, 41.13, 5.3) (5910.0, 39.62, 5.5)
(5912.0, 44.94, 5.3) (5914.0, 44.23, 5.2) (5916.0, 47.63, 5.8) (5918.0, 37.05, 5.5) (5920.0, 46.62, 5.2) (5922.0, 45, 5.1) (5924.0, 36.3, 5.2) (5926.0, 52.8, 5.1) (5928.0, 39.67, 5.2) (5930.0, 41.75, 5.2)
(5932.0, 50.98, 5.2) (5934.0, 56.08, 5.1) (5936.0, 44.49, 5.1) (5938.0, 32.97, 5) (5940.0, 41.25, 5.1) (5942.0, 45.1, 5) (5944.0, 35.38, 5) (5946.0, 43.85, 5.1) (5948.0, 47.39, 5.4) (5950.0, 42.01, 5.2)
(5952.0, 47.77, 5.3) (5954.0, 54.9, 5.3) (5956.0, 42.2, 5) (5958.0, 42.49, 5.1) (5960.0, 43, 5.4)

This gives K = 2.5 angstrom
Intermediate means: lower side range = 42.9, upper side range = 43.9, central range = 40.3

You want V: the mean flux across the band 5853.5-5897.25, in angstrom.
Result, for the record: 41.4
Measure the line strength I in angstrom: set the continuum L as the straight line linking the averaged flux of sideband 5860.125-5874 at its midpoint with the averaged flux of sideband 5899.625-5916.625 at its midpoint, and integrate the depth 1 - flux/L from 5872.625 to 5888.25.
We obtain -1.6 angstrom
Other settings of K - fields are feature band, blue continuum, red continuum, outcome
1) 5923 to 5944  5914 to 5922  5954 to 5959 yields 0.3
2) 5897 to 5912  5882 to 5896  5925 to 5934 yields 0.6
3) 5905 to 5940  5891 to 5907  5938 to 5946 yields -3.5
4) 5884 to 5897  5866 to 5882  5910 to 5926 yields 1.3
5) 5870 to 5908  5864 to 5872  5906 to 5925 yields -0.3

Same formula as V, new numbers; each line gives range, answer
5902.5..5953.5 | 43.4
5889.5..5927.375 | 41.3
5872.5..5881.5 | 42.6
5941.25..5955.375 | 45.1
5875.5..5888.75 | 45.2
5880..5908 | 41.3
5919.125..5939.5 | 44.6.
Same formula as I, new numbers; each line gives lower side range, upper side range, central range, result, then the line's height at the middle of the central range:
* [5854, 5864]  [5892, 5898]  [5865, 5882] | -1.0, 39.7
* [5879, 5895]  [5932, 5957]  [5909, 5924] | 0.3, 43.9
